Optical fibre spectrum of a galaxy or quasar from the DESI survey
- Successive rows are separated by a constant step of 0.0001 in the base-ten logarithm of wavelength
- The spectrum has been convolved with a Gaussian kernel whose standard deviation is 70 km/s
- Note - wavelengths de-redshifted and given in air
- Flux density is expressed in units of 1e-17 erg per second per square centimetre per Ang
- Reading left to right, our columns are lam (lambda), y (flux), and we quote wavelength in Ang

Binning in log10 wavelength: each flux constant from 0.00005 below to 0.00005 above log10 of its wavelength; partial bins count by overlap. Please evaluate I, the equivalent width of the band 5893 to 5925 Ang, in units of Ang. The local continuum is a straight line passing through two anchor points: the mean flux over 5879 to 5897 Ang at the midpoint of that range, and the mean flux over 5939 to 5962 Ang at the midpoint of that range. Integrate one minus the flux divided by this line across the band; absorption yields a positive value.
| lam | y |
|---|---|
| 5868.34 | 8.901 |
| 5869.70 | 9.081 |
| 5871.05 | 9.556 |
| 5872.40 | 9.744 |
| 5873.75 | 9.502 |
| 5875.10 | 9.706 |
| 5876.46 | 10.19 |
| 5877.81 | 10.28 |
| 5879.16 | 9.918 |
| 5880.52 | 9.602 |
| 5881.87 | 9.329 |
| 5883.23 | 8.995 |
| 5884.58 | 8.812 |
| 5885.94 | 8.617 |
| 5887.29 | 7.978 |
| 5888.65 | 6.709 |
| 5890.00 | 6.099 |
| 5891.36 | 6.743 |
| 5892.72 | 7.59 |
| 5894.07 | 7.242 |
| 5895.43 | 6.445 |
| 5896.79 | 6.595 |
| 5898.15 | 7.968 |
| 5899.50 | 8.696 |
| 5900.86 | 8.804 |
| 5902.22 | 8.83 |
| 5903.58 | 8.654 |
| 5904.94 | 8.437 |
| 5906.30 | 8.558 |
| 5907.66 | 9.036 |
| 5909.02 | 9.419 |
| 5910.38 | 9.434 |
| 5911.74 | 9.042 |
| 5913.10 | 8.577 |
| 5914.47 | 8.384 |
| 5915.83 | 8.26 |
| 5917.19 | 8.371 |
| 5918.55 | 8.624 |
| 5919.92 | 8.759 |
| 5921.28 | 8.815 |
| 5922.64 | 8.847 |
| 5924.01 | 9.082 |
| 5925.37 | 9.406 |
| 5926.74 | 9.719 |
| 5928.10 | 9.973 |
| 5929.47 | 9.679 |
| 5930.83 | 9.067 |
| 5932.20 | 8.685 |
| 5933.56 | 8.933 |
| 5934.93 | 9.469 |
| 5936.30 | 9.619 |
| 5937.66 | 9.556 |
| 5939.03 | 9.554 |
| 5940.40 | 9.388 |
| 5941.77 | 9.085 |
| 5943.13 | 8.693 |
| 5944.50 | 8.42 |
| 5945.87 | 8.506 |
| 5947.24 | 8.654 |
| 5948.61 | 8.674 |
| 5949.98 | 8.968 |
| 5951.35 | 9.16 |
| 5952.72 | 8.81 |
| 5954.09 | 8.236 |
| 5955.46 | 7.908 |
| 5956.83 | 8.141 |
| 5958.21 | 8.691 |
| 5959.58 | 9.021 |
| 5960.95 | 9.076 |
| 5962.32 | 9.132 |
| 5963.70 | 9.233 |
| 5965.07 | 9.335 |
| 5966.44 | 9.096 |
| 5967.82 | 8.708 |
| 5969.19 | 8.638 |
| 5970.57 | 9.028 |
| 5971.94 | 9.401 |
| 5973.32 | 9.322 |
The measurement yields -1.16 Ang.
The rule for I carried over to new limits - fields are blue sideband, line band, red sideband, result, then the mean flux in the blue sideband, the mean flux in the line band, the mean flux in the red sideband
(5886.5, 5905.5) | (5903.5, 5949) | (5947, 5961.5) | -4.6 Ang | 7.63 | 8.99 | 8.66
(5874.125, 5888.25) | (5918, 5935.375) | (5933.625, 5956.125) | -0.3 Ang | 9.29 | 9.16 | 8.92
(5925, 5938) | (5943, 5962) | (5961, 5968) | 1.2 Ang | 9.41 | 8.65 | 9.12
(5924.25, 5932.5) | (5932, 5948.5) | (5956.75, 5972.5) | 0.4 Ang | 9.44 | 9.05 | 8.98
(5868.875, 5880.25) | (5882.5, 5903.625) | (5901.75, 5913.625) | 3.4 Ang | 9.73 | 7.78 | 8.89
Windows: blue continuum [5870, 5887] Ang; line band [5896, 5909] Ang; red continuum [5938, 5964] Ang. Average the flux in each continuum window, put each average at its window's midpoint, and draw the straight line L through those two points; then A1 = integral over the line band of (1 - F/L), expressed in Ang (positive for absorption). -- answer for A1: 1.2 Ang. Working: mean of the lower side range 9.48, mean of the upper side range 8.81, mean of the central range 8.43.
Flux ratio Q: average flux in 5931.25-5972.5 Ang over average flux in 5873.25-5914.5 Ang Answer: 1.0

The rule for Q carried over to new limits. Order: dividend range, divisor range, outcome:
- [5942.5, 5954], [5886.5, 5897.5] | 1.25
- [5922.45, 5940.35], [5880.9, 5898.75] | 1.22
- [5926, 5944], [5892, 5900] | 1.26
